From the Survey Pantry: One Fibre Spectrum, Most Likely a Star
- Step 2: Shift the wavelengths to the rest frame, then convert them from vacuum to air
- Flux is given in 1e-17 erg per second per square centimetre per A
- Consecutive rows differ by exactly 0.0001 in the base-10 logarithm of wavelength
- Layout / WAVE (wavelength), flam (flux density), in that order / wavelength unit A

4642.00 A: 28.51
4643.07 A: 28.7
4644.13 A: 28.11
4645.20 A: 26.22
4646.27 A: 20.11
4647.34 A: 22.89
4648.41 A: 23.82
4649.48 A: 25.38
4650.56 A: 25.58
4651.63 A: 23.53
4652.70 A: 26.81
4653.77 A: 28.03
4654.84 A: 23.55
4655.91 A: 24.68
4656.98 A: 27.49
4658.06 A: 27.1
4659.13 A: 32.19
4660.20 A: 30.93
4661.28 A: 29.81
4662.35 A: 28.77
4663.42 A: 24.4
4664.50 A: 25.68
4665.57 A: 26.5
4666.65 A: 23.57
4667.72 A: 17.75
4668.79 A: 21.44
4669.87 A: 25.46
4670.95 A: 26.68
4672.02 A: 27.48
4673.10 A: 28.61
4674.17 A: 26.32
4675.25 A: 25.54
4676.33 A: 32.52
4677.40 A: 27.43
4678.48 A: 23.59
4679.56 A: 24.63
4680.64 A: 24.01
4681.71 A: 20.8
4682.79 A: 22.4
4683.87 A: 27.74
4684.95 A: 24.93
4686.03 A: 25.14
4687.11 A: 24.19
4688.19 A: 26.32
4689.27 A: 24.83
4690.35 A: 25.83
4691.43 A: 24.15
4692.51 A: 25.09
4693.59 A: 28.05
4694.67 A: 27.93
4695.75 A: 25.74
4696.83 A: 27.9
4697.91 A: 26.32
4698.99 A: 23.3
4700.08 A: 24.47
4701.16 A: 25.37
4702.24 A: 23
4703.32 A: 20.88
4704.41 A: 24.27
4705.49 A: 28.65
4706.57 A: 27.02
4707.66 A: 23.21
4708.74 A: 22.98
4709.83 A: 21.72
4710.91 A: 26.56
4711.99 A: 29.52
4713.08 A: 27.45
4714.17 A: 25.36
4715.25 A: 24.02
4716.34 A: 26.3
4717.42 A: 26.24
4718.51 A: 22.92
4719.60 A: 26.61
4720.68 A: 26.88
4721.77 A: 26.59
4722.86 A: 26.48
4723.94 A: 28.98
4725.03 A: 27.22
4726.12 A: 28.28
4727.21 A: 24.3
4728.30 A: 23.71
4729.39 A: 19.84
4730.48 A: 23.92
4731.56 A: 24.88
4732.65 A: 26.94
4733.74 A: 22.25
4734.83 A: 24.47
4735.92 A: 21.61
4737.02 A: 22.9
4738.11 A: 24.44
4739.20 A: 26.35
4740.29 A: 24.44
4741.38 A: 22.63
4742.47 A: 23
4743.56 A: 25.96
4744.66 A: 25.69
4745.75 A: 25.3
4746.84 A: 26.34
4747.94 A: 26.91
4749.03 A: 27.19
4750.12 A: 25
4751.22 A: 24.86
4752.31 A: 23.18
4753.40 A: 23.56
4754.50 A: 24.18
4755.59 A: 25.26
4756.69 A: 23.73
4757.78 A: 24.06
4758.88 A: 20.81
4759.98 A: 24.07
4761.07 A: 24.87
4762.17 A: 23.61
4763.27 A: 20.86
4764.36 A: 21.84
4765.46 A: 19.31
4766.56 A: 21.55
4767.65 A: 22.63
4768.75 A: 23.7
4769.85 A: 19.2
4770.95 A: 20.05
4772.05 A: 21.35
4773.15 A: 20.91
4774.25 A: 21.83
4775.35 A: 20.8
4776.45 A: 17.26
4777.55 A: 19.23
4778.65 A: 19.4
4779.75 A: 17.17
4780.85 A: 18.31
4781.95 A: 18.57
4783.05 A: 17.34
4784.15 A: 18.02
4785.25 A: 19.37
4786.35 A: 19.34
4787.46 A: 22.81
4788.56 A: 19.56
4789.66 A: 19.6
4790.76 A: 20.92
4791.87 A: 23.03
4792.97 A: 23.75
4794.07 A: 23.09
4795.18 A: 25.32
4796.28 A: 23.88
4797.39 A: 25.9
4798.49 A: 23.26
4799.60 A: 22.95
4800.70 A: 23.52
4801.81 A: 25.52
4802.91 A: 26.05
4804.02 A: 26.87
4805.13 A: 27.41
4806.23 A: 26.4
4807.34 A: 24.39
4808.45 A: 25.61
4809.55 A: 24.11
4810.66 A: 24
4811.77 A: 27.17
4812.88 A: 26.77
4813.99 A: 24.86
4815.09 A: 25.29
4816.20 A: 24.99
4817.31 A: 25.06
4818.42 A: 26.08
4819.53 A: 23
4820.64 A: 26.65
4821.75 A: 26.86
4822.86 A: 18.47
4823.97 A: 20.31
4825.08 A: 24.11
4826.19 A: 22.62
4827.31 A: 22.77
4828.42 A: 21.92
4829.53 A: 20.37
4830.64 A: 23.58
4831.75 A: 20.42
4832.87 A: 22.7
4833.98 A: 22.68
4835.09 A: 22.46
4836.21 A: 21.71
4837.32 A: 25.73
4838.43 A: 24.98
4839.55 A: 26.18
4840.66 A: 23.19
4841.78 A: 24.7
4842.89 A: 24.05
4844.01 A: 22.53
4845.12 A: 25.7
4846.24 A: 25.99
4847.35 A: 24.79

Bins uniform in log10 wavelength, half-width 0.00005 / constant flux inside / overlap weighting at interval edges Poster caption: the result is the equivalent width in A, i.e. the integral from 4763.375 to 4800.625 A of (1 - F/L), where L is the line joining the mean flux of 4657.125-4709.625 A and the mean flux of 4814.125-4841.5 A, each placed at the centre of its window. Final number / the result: 4.87 A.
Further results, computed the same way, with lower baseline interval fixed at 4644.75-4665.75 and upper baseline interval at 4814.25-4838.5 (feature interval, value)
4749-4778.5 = 2.5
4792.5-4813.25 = -1.2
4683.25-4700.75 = -0.1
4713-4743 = 0.0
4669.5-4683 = 0.0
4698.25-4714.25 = 0.2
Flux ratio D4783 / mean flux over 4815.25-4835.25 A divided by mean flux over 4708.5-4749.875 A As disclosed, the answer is 0.92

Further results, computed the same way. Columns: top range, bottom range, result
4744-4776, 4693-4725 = 0.90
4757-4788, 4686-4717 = 0.81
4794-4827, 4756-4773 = 1.12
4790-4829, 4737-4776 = 1.04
